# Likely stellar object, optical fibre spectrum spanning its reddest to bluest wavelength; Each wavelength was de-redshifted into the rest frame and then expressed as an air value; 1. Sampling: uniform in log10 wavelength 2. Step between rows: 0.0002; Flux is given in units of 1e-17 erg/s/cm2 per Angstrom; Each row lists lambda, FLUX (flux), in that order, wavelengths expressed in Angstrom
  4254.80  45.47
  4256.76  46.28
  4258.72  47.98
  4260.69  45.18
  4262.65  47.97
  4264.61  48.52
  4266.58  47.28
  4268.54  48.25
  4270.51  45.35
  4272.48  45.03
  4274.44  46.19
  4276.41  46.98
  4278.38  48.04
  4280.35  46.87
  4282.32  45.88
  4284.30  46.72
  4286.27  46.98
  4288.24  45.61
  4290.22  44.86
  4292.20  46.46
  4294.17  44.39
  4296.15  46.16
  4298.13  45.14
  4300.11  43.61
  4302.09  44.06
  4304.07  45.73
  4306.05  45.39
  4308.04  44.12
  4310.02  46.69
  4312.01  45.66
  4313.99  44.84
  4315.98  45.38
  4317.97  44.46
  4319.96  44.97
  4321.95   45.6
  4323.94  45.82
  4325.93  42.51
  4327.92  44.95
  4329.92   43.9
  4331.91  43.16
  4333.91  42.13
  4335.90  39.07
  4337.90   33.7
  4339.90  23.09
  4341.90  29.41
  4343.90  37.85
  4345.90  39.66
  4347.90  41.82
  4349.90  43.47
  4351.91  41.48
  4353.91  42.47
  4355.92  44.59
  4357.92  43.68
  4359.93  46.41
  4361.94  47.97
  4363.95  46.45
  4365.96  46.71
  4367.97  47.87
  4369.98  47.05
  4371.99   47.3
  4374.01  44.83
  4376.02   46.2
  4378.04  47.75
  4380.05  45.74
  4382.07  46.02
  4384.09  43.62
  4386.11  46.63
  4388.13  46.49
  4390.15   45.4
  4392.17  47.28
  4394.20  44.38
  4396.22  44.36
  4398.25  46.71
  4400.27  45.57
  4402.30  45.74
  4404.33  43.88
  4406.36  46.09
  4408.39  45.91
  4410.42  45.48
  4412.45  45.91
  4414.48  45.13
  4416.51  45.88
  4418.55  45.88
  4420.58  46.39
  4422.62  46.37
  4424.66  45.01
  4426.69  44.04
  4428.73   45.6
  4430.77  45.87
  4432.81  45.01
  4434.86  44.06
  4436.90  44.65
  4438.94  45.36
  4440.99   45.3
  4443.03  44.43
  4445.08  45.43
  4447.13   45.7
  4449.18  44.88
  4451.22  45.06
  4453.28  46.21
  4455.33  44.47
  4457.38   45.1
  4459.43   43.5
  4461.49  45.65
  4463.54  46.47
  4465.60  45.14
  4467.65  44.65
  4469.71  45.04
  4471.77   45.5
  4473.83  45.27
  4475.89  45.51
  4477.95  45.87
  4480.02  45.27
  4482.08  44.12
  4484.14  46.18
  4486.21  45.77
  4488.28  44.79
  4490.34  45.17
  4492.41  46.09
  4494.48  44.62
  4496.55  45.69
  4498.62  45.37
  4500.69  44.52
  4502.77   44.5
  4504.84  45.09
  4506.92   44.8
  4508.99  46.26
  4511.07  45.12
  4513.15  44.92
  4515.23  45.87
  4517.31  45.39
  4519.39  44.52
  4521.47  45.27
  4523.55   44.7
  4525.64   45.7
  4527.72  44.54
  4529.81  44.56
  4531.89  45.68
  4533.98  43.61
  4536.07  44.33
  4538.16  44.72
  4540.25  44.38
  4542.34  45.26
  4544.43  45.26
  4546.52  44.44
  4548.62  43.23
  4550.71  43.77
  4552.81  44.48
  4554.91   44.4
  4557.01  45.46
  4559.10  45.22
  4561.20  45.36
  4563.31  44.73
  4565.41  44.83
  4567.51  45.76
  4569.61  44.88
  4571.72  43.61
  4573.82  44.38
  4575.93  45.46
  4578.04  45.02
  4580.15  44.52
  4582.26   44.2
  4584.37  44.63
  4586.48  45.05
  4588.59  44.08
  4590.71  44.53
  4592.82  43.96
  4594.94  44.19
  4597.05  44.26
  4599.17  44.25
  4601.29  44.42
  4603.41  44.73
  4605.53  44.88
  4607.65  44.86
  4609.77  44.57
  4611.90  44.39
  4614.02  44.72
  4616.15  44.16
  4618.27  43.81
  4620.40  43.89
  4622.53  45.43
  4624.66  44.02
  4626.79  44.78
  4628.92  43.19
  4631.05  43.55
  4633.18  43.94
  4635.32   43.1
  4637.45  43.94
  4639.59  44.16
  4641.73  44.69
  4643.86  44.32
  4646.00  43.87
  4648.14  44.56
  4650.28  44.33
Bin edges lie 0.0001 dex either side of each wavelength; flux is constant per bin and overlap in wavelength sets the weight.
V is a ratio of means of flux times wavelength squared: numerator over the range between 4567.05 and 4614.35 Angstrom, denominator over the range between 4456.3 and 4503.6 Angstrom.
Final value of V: 1.0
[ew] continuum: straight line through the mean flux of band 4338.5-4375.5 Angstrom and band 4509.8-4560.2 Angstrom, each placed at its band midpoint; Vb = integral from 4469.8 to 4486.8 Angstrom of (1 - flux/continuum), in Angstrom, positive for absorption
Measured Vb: -0.5 Angstrom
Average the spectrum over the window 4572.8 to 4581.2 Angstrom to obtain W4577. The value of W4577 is 44.8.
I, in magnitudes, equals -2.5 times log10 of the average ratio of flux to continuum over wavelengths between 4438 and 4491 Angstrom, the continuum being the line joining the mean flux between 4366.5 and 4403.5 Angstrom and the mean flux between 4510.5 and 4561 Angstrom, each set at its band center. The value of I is 0.00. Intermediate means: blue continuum 46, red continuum 44.8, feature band 45.2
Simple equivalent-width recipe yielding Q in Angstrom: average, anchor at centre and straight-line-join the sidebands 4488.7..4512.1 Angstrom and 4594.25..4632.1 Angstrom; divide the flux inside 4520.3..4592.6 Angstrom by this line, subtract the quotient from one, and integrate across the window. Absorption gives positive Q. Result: 0.1 Angstrom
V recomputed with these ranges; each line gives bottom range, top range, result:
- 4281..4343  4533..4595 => 1.16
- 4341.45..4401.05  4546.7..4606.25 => 1.09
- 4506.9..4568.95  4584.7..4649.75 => 1.02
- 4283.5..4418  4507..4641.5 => 1.11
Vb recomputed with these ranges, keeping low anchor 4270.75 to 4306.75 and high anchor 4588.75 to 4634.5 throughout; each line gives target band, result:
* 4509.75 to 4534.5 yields -0.2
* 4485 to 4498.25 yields -0.2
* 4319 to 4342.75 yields 3.0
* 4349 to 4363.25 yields 0.4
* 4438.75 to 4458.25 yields -0.1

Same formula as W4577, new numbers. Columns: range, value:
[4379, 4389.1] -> 45.7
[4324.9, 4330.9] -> 43.8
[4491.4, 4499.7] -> 45.5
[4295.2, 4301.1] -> 45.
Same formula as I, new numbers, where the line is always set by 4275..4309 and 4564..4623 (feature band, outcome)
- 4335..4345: 0.36 mag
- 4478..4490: -0.01 mag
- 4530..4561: 0.00 mag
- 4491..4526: -0.01 mag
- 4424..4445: 0.00 mag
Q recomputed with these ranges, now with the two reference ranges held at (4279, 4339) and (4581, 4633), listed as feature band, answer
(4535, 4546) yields -0.10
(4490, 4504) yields -0.23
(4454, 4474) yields -0.31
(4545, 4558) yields 0.01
